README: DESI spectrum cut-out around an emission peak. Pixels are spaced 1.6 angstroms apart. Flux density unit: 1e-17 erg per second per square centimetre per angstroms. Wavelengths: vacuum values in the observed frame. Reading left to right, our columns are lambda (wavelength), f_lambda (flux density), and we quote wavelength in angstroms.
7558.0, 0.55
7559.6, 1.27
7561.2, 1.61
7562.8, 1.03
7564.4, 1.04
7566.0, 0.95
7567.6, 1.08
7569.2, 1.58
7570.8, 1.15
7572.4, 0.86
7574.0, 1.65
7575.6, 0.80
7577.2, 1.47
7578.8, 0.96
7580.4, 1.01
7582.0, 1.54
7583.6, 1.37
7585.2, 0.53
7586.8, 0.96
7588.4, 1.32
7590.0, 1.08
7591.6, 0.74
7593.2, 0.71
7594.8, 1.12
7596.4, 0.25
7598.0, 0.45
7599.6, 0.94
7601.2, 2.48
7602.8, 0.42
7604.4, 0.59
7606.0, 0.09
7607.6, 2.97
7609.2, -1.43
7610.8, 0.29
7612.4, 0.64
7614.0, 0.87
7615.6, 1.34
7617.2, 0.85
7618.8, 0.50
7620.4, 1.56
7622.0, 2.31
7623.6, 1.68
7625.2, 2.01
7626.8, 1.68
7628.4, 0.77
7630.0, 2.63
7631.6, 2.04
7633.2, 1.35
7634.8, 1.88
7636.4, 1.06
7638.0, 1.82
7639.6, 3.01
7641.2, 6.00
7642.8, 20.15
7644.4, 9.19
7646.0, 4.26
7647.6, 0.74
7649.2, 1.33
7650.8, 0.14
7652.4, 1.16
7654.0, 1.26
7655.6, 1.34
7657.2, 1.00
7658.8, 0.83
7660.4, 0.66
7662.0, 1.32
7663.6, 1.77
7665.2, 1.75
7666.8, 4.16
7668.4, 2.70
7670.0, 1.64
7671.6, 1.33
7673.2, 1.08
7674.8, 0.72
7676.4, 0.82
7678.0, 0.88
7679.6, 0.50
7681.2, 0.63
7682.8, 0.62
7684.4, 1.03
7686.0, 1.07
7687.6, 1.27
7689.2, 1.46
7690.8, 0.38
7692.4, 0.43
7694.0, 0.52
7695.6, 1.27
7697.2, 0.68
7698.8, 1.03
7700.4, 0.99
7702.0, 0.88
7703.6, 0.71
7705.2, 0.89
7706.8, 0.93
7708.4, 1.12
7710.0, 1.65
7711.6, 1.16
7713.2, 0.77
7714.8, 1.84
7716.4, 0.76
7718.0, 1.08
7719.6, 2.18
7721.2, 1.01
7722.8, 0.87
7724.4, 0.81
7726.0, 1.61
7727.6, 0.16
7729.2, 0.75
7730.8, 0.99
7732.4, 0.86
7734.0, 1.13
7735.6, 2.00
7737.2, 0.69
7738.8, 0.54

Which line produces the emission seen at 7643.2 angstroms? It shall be H-alpha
